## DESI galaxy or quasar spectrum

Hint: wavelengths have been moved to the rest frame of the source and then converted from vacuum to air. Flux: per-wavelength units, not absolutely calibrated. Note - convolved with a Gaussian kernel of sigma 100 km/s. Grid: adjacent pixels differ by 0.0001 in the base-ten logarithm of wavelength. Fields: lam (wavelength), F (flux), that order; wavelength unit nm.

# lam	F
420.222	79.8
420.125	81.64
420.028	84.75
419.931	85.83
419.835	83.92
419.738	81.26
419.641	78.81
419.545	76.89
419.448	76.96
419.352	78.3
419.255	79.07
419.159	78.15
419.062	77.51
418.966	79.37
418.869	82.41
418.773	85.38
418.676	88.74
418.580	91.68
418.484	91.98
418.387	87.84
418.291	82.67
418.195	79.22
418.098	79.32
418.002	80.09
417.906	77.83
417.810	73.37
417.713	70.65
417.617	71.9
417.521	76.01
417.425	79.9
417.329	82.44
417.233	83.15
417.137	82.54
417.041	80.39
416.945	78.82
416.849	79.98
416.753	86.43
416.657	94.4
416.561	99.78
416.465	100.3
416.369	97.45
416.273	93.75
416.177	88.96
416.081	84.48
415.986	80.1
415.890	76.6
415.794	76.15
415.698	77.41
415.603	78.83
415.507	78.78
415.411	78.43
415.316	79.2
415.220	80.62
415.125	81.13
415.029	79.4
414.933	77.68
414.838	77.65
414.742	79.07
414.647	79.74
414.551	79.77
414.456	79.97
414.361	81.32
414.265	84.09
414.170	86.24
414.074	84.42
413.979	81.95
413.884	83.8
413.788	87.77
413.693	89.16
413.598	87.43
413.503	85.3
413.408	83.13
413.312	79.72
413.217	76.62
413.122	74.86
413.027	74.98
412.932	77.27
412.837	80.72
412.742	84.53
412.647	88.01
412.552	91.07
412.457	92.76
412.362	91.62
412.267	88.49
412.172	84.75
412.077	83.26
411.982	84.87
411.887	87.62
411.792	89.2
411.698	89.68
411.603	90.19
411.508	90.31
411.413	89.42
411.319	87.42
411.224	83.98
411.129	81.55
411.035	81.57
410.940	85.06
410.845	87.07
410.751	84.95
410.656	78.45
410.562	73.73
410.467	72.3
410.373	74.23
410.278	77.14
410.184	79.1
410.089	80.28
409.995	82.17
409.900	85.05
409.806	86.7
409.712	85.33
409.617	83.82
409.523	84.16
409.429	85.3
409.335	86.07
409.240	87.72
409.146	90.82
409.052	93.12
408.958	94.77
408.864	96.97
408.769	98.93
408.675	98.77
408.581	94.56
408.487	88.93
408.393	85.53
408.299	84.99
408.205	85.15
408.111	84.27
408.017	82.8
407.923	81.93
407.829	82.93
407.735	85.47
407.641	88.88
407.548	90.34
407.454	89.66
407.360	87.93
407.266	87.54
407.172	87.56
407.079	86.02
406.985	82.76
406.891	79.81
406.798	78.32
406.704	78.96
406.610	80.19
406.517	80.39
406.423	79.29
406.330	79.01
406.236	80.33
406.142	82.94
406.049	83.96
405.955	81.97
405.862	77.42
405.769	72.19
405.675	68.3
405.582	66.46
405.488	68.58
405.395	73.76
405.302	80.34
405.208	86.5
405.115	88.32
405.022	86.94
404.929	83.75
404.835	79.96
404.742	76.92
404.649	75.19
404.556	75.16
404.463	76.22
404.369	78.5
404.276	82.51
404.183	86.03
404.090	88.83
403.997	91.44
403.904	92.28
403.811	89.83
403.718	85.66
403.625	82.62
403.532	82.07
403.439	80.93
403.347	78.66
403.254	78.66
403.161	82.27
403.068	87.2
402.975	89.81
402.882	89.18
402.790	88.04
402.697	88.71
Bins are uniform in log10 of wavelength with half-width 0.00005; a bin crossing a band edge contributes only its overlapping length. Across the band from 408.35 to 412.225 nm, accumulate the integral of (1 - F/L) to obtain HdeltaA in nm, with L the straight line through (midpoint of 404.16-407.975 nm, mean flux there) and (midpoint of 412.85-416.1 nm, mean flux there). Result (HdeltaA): -0.25 nm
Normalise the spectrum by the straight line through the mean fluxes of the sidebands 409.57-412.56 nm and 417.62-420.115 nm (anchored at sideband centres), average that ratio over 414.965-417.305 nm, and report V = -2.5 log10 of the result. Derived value -0.02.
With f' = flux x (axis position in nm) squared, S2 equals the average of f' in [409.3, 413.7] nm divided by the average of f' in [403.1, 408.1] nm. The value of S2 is 1.05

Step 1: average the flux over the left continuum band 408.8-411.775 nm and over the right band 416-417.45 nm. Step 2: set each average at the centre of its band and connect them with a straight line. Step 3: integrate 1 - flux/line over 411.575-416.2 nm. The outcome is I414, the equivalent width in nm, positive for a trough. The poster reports 0.19 nm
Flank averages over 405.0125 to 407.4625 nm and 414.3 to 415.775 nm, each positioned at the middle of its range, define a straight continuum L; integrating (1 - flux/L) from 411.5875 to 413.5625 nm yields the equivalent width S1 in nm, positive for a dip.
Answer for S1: -0.13 nm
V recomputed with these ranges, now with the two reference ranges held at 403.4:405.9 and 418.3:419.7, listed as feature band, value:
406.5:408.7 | -0.060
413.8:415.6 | 0.014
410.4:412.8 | -0.053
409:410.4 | -0.040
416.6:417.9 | 0.028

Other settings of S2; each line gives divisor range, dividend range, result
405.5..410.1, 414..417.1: 1.02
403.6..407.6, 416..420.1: 1.08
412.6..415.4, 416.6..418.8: 1.02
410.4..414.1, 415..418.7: 1.00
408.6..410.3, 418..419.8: 0.98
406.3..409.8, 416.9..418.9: 0.99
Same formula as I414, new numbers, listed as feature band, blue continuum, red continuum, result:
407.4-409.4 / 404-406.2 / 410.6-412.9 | -0.15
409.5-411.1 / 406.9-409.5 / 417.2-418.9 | 0.10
